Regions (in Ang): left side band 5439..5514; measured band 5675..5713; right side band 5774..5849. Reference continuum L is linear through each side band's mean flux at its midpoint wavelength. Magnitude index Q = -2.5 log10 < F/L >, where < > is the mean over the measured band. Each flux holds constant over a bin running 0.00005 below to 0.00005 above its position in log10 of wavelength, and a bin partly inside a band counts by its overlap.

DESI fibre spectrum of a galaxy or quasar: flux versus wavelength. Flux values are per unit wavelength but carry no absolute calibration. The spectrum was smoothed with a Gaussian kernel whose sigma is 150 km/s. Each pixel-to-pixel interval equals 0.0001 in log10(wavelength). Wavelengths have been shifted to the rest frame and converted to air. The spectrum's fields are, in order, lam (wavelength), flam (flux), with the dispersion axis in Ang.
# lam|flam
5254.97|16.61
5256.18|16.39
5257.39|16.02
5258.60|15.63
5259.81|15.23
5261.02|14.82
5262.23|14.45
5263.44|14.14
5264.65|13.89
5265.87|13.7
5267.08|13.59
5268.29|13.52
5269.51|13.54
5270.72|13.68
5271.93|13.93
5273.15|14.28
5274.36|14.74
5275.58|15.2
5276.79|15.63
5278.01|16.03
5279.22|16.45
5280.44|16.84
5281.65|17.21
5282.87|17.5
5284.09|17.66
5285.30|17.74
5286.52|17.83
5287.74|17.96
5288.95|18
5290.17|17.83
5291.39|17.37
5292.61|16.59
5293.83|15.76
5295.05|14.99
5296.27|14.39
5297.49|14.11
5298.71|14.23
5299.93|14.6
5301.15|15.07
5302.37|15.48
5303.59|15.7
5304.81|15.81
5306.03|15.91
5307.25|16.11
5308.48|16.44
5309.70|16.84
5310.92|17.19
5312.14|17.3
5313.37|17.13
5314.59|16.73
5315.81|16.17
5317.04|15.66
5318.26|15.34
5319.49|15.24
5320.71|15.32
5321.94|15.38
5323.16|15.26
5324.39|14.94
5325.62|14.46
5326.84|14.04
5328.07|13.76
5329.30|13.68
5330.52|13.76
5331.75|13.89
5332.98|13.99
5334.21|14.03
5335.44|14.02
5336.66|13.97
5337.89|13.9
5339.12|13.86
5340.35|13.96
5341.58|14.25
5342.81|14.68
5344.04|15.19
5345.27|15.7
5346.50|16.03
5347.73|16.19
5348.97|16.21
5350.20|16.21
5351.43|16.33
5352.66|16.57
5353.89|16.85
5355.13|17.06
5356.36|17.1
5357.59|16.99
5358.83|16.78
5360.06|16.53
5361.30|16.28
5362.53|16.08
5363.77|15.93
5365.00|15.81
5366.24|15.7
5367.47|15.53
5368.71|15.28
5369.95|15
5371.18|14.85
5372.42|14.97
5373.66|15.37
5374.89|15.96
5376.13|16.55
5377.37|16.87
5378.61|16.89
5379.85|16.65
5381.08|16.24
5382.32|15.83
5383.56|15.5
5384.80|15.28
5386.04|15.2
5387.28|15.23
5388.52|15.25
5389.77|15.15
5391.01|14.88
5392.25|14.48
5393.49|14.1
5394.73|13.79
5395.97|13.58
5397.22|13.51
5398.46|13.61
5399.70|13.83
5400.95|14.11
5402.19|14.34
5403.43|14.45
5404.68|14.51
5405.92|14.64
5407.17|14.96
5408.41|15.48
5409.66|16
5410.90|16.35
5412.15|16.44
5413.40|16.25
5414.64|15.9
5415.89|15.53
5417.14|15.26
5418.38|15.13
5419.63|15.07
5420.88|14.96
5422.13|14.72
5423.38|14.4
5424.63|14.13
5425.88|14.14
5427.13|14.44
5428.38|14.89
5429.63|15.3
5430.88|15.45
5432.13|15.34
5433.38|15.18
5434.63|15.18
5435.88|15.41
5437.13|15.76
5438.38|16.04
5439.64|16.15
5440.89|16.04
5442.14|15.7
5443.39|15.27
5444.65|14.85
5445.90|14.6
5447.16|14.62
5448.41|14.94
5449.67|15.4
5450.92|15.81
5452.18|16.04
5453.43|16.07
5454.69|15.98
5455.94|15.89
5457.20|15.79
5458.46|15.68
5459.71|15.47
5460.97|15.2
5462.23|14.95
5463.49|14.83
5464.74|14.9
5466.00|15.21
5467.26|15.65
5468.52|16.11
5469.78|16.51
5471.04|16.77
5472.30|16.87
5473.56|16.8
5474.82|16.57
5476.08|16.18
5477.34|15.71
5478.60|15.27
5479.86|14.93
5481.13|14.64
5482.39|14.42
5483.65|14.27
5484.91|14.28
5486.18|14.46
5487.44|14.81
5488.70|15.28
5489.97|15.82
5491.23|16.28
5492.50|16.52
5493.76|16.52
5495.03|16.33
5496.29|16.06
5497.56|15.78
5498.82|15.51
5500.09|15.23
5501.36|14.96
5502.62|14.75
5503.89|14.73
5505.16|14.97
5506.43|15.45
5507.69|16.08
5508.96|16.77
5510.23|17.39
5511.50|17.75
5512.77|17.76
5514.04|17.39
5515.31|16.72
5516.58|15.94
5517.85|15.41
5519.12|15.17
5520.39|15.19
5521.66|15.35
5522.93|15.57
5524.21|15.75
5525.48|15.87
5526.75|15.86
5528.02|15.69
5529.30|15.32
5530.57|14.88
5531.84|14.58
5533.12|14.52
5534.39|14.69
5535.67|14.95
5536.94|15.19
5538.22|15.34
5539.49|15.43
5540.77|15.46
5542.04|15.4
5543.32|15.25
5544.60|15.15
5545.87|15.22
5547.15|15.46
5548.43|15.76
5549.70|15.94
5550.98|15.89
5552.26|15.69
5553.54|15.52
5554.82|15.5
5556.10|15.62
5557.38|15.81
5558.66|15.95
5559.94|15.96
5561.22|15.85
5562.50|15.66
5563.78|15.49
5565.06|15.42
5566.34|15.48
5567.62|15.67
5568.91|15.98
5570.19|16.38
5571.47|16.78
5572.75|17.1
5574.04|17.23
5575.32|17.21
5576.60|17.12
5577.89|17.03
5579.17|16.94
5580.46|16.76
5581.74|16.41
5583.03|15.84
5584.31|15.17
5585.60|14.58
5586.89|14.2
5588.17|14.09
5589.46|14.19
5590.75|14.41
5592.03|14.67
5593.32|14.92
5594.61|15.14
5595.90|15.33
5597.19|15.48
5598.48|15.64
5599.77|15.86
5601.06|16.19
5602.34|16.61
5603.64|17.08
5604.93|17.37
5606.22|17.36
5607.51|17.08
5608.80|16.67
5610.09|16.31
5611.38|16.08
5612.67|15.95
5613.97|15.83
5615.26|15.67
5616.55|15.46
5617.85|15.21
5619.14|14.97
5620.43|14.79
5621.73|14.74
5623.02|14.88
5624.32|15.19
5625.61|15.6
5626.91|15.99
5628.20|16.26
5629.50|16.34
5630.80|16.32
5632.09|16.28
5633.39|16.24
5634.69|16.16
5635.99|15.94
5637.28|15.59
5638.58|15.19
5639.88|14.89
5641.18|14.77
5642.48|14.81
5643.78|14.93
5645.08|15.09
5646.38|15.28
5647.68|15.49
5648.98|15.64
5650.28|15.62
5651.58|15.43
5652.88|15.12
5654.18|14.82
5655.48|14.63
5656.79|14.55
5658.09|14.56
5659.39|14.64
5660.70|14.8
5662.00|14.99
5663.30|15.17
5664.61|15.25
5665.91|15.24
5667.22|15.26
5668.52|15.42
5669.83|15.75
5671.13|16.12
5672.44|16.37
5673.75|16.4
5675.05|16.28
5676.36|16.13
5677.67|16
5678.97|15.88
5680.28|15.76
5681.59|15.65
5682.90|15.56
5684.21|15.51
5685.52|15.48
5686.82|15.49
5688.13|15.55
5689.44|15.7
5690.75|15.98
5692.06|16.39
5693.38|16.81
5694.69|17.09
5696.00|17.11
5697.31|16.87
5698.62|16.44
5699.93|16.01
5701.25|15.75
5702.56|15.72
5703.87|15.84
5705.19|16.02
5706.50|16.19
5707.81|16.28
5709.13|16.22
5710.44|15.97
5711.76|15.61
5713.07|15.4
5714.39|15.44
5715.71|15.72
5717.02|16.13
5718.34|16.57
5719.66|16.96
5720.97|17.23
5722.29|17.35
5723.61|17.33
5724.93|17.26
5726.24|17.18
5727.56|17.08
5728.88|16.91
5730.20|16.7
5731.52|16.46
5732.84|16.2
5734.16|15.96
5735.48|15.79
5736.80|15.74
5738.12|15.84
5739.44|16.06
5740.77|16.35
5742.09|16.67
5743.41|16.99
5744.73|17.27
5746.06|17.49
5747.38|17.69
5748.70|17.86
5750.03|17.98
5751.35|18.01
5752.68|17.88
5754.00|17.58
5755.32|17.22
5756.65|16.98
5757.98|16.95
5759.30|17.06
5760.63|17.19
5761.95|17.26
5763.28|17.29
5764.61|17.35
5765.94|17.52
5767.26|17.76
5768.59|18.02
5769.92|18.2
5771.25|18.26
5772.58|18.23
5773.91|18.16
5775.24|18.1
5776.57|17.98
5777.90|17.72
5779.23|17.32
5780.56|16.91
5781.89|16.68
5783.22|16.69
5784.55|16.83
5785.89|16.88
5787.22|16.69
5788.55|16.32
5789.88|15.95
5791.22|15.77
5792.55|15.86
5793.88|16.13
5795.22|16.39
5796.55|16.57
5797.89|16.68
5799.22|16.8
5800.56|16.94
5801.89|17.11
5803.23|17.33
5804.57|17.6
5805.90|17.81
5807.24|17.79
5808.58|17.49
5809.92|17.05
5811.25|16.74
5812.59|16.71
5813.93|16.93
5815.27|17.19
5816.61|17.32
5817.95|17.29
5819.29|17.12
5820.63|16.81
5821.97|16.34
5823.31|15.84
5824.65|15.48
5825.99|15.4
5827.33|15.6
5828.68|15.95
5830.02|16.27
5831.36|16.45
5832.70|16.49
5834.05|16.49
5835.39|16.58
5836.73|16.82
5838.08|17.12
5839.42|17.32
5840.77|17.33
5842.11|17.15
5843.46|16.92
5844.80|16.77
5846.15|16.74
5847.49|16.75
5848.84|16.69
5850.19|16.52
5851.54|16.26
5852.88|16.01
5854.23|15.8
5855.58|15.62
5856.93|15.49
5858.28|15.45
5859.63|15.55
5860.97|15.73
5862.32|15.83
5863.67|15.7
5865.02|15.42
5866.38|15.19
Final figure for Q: 0.02 mag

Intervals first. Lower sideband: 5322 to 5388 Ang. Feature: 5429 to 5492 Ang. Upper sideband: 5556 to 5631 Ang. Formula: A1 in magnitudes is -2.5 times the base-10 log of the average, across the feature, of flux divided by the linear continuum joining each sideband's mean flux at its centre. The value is 0.008 mag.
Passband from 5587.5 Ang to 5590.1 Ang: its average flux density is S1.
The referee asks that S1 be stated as 14.2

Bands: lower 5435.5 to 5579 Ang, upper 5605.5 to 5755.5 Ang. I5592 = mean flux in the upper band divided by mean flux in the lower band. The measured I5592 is 1.02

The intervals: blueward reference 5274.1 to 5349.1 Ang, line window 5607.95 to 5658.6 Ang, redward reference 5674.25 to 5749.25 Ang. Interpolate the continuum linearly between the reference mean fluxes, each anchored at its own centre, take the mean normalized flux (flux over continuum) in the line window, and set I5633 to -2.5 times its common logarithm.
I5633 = 0.05 mag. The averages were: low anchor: 15.6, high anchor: 16.3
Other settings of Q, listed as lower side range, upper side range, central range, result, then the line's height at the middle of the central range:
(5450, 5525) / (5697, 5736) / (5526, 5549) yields 0.04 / 15.9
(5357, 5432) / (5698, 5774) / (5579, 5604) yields 0.05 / 16.2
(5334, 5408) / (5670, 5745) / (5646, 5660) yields 0.07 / 16.1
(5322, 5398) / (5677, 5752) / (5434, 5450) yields 0.01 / 15.5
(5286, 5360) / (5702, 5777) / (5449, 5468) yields 0.03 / 16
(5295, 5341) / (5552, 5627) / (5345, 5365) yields -0.09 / 15.2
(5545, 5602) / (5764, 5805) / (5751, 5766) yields -0.02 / 16.9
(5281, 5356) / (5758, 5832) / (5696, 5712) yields 0.04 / 16.7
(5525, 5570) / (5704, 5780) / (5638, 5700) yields 0.06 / 16.4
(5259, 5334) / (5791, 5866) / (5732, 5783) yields -0.06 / 16.4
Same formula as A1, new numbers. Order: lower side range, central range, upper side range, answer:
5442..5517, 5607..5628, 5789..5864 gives 0.025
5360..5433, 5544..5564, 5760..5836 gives 0.015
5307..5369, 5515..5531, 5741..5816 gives 0.044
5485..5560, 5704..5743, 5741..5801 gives 0.035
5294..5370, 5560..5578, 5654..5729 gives -0.034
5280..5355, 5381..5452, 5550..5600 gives 0.045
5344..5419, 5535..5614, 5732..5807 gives 0.033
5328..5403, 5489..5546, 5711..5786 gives 0.018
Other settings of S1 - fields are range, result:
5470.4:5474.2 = 16.8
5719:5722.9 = 17.2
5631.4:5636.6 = 16.2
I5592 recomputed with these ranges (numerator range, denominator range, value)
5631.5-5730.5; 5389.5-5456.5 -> 1.05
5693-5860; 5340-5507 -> 1.08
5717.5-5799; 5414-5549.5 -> 1.10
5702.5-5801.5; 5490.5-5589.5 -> 1.07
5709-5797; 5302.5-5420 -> 1.10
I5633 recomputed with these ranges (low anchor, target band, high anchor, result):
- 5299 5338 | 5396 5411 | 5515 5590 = 0.061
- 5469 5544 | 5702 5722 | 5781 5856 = 0.013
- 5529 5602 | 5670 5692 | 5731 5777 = 0.048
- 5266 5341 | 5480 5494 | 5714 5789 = 0.066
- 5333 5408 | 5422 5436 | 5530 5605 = 0.038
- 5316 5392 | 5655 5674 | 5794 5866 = 0.062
